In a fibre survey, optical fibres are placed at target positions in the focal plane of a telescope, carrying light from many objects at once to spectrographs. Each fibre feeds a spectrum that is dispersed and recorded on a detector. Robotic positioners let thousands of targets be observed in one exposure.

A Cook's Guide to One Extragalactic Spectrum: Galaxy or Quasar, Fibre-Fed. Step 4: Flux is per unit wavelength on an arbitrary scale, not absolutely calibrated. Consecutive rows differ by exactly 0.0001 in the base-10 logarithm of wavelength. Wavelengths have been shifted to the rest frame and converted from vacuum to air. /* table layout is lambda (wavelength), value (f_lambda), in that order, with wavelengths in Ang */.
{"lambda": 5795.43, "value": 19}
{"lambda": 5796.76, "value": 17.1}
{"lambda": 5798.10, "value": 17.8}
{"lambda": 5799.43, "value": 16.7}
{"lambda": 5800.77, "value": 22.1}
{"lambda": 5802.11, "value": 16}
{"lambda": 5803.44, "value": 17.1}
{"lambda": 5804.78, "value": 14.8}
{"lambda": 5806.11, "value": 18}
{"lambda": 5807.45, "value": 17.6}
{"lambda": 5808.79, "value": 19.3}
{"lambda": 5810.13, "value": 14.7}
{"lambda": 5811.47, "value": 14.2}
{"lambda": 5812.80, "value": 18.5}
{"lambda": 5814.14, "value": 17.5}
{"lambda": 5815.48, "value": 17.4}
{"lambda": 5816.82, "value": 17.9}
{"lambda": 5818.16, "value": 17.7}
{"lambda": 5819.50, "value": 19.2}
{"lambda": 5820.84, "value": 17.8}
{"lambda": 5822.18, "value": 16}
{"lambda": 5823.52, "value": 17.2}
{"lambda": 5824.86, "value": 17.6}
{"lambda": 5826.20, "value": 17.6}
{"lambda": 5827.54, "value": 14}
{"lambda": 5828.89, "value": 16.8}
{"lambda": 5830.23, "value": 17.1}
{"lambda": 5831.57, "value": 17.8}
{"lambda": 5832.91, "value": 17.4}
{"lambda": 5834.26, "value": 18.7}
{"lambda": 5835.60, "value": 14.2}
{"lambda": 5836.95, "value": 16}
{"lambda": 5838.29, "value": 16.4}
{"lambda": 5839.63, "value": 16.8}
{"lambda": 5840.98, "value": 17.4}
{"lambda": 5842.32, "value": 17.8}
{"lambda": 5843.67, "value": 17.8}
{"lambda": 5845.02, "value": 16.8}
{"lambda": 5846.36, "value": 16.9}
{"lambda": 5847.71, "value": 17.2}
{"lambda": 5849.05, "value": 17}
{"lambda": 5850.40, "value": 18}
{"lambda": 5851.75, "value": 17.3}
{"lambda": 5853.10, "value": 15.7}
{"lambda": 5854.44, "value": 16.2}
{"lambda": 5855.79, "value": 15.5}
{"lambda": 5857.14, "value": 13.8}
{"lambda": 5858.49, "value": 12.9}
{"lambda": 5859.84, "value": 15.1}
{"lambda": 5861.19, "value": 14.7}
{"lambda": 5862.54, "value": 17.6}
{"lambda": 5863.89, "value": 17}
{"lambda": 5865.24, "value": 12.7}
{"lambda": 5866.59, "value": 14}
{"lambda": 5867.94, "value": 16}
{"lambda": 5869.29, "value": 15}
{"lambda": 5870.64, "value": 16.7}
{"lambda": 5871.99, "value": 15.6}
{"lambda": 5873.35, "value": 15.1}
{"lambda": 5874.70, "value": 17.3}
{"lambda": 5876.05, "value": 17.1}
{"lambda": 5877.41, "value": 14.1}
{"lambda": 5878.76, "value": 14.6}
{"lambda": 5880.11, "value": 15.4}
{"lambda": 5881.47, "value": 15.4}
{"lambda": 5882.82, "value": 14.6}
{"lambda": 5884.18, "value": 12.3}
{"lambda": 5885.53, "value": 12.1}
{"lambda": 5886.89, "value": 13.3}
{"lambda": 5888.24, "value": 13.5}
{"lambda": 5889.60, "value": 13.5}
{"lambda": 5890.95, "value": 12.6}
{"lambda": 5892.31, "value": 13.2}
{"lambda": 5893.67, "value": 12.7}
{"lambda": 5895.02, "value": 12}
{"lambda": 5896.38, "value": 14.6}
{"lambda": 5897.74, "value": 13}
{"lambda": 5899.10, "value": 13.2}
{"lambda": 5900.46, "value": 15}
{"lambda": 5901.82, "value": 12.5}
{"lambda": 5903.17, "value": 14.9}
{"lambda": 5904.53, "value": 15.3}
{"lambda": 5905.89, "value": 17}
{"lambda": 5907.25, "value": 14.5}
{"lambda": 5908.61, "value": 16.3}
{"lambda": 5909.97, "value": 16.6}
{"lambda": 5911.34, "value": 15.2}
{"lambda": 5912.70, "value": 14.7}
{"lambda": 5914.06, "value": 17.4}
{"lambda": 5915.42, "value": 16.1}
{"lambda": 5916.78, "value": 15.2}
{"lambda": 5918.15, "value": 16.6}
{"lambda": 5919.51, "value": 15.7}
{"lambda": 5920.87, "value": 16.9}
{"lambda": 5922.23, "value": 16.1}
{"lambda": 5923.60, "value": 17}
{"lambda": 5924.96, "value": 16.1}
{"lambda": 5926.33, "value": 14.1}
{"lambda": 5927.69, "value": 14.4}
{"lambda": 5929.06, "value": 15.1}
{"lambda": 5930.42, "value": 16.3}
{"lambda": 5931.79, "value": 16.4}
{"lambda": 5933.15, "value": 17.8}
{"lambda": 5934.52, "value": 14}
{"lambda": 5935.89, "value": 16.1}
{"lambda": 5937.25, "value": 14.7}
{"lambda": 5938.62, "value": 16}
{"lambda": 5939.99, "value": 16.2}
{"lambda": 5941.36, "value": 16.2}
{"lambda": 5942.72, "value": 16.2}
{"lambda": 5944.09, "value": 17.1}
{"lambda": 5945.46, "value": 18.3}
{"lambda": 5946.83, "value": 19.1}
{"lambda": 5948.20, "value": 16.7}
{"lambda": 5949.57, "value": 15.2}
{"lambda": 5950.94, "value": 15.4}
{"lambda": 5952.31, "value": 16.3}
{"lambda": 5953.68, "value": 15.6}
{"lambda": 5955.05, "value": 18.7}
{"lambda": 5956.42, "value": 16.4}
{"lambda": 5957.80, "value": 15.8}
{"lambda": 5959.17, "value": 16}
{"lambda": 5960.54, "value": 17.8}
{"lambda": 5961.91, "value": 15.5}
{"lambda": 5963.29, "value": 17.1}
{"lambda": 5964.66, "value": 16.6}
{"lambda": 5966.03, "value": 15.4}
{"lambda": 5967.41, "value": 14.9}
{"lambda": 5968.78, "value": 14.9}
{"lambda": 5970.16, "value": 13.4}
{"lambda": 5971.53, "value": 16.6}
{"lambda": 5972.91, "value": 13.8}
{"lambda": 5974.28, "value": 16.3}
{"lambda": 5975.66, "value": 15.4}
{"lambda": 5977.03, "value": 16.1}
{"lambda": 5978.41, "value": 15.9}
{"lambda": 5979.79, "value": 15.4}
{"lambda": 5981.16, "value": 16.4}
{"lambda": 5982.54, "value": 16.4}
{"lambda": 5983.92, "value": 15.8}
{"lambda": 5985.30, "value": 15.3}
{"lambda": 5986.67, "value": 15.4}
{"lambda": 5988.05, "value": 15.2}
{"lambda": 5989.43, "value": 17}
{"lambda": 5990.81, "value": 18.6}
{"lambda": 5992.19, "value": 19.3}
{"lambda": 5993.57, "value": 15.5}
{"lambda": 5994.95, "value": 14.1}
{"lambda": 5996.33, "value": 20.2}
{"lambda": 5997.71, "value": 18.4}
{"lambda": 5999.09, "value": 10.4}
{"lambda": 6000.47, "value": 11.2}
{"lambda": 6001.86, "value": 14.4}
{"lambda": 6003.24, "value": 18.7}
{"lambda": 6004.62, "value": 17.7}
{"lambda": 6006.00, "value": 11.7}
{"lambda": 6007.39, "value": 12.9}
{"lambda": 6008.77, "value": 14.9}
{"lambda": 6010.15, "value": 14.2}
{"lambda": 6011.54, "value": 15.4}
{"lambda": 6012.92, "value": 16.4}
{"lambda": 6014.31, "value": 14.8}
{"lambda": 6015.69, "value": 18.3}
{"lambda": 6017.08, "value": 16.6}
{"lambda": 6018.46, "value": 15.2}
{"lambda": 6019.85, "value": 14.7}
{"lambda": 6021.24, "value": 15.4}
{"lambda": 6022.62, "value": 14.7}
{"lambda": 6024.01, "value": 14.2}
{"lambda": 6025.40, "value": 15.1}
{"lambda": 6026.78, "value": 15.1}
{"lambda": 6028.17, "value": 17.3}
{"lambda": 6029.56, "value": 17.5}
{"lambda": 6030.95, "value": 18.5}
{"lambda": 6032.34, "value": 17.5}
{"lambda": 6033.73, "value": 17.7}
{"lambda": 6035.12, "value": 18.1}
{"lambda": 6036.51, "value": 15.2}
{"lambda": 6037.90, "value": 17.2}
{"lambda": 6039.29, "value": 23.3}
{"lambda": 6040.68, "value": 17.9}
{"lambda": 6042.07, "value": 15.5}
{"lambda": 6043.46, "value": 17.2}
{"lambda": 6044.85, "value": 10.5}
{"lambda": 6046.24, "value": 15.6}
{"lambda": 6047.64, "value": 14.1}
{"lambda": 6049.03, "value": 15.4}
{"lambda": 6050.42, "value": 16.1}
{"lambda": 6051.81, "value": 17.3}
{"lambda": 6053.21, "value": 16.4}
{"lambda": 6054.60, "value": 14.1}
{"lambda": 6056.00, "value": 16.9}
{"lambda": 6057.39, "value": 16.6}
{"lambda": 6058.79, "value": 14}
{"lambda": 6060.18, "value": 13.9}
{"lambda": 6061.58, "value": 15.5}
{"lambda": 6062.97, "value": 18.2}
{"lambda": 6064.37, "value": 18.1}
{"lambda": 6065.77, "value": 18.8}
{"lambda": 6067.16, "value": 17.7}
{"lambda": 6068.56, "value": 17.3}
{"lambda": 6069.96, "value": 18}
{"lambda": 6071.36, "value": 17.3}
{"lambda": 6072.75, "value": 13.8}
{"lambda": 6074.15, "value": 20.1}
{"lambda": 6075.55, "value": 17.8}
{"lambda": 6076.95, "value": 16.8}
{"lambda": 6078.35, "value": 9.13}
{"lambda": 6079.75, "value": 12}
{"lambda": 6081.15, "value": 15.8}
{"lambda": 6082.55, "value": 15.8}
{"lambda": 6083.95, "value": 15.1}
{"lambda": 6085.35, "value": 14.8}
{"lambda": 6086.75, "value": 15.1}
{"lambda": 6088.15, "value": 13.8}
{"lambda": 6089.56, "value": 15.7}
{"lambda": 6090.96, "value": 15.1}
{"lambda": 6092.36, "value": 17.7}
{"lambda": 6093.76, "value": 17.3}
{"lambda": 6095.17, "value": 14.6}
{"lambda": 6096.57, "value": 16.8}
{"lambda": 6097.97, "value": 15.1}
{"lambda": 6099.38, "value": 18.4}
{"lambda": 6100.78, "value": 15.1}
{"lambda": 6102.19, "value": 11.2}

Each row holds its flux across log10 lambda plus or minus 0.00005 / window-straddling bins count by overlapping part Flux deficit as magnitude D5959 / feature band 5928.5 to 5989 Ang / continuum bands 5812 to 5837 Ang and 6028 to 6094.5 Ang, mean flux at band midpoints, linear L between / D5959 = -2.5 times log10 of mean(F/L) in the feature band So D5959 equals 0.04 mag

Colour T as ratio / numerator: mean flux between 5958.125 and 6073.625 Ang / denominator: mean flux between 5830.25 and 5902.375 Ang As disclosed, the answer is 1.0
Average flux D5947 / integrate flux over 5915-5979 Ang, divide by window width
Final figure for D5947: 16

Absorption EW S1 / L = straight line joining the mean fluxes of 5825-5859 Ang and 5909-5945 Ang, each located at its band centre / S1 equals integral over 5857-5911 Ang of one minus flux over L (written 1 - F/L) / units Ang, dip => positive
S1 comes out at 5.6 Ang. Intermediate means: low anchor 16.6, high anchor 15.9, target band 14.6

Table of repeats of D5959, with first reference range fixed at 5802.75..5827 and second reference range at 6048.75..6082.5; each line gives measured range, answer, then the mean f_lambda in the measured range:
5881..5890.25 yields 0.25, 13.5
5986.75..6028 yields 0.06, 15.5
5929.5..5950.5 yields 0.02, 16.4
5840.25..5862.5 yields 0.05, 16.3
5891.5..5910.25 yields 0.18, 14.3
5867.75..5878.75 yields 0.08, 15.8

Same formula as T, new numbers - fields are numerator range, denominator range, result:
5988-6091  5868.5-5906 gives 1.11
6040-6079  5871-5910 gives 1.12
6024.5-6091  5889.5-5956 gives 1.04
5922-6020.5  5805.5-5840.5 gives 0.93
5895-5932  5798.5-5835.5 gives 0.89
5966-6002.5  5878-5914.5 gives 1.10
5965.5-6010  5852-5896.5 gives 1.06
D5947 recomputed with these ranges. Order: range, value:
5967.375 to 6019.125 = 15.6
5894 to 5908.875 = 14.3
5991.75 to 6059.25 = 15.9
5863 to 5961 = 15.4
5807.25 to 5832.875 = 17.2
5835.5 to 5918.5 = 15.2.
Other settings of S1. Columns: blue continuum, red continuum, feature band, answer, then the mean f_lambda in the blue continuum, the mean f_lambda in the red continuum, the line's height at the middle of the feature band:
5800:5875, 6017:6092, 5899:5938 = 1.91 Ang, 16.6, 16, 16.4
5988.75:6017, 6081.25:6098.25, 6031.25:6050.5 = -1.11 Ang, 15.7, 15.6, 15.7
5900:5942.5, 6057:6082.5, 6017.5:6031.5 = 0.22 Ang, 15.7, 16.1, 16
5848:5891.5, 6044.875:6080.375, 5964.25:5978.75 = 0.17 Ang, 15.1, 15.9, 15.5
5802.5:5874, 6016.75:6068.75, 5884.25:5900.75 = 3.32 Ang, 16.5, 16.3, 16.5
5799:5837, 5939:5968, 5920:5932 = 0.60 Ang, 17.2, 16.5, 16.6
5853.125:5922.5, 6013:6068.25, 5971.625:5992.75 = -0.51 Ang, 14.9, 16.3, 15.8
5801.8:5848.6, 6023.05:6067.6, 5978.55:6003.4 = 0.98 Ang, 17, 16.4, 16.6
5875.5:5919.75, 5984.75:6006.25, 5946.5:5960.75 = -1.13 Ang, 14.5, 15.9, 15.3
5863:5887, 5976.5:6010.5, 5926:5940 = -0.23 Ang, 15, 15.7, 15.3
